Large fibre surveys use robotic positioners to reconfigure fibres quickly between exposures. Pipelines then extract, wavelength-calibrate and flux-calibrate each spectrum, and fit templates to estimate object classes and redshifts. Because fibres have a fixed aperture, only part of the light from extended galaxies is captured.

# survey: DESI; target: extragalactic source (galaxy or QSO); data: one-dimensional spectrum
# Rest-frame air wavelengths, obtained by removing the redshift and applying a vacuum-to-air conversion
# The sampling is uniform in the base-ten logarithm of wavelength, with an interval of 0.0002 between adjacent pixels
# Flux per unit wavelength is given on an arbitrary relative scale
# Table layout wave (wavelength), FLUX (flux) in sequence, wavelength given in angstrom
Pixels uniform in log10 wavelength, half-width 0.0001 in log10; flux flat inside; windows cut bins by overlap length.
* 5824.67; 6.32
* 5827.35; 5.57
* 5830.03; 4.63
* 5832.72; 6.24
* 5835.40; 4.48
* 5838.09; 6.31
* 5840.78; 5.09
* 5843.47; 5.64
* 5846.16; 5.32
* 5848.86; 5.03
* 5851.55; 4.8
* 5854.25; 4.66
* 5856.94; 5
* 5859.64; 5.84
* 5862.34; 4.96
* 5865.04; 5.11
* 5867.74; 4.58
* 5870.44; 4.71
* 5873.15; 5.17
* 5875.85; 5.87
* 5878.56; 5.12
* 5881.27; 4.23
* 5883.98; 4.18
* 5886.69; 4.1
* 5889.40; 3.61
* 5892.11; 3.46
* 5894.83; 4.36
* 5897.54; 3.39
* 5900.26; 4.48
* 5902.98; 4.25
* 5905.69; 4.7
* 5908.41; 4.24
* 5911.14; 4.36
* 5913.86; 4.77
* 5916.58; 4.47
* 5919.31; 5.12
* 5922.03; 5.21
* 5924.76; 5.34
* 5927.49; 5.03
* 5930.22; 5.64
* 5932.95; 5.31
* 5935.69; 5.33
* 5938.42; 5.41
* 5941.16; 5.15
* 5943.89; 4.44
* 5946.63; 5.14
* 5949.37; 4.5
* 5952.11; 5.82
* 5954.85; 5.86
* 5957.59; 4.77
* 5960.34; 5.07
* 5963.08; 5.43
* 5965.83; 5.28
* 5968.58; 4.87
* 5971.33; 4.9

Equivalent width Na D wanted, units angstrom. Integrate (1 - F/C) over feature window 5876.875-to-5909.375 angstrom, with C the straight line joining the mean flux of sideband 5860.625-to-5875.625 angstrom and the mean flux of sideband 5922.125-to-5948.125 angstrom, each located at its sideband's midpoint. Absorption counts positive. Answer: 5.6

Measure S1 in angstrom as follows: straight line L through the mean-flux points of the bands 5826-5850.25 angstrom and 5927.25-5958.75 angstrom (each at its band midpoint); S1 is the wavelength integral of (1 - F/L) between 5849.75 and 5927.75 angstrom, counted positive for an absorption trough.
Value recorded 9.4 angstrom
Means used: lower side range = 5.37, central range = 4.66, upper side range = 5.21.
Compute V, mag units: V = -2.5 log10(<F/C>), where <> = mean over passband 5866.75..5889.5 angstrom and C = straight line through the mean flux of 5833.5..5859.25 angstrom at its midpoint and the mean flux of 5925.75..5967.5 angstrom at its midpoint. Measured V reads 0.12 mag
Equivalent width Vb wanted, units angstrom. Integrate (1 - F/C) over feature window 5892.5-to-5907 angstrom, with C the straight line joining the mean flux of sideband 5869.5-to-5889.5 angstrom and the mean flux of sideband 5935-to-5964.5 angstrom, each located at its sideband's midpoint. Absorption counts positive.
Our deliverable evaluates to 1.9 angstrom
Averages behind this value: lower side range 4.68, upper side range 5.17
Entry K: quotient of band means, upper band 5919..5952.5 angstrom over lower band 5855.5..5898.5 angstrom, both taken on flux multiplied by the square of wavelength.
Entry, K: 1.14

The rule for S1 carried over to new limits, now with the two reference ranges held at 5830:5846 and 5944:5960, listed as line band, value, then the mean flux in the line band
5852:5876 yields 1.5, 5.05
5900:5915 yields 2.3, 4.46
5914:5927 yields 0.6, 5.01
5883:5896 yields 3.4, 3.93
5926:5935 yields -0.2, 5.32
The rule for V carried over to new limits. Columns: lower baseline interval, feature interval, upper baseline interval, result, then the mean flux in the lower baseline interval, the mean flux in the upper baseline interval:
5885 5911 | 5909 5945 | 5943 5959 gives -0.088 mag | 4.08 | 5.11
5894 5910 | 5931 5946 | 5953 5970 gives -0.067 mag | 4.23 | 5.23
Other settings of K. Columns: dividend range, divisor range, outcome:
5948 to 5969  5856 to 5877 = 1.04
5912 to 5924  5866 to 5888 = 1.04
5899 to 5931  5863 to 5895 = 1.06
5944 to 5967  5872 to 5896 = 1.20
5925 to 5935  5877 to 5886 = 1.20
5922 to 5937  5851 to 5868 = 1.08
